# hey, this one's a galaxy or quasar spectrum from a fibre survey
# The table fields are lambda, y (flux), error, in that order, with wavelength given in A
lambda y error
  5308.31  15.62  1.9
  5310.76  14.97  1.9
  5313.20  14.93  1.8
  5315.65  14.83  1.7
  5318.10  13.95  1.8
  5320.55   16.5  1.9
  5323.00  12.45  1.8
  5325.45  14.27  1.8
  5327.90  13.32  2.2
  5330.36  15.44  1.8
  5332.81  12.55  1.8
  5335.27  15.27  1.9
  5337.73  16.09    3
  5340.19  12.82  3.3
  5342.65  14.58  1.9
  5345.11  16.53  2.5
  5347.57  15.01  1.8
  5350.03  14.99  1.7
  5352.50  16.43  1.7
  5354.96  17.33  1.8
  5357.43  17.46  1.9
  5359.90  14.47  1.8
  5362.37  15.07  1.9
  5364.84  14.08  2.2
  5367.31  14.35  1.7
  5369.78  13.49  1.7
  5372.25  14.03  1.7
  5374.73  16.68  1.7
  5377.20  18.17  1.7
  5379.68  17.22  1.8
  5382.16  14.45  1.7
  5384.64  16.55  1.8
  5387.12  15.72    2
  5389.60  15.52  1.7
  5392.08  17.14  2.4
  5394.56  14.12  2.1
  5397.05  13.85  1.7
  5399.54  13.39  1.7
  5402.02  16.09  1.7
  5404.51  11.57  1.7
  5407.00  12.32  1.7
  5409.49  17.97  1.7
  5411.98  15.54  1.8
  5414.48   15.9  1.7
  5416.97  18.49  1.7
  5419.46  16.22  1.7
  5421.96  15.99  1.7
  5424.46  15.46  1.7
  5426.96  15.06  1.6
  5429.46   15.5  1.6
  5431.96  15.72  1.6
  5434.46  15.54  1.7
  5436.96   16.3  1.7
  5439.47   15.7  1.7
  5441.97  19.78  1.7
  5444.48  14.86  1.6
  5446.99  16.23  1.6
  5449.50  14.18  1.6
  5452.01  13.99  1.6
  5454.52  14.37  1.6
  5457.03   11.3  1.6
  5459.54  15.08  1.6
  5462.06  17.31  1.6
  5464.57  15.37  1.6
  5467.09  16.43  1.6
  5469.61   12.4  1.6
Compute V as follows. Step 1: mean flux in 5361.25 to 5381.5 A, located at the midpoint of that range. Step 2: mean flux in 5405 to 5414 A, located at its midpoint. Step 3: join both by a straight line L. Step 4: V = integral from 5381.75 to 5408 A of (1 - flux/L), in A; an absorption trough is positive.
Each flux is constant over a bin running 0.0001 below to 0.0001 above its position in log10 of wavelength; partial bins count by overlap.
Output 0.9 A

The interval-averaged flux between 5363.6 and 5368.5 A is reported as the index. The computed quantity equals 14.2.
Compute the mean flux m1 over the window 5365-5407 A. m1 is 15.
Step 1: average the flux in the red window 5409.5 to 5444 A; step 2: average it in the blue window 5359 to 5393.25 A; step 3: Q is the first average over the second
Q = 1.05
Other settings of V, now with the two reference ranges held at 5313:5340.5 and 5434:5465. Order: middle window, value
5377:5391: -1.2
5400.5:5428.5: -0.7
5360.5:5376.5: 0.0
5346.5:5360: -1.4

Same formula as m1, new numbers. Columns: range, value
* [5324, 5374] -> 14.9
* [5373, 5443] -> 15.8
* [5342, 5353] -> 15.5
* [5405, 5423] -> 15.9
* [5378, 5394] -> 16.1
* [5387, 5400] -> 15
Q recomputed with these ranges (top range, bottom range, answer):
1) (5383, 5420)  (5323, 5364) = 1.02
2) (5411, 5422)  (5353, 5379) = 1.06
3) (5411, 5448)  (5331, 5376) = 1.07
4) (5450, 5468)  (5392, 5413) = 1.02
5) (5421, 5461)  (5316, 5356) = 1.03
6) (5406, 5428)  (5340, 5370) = 1.04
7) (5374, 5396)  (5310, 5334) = 1.13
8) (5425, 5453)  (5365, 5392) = 1.01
